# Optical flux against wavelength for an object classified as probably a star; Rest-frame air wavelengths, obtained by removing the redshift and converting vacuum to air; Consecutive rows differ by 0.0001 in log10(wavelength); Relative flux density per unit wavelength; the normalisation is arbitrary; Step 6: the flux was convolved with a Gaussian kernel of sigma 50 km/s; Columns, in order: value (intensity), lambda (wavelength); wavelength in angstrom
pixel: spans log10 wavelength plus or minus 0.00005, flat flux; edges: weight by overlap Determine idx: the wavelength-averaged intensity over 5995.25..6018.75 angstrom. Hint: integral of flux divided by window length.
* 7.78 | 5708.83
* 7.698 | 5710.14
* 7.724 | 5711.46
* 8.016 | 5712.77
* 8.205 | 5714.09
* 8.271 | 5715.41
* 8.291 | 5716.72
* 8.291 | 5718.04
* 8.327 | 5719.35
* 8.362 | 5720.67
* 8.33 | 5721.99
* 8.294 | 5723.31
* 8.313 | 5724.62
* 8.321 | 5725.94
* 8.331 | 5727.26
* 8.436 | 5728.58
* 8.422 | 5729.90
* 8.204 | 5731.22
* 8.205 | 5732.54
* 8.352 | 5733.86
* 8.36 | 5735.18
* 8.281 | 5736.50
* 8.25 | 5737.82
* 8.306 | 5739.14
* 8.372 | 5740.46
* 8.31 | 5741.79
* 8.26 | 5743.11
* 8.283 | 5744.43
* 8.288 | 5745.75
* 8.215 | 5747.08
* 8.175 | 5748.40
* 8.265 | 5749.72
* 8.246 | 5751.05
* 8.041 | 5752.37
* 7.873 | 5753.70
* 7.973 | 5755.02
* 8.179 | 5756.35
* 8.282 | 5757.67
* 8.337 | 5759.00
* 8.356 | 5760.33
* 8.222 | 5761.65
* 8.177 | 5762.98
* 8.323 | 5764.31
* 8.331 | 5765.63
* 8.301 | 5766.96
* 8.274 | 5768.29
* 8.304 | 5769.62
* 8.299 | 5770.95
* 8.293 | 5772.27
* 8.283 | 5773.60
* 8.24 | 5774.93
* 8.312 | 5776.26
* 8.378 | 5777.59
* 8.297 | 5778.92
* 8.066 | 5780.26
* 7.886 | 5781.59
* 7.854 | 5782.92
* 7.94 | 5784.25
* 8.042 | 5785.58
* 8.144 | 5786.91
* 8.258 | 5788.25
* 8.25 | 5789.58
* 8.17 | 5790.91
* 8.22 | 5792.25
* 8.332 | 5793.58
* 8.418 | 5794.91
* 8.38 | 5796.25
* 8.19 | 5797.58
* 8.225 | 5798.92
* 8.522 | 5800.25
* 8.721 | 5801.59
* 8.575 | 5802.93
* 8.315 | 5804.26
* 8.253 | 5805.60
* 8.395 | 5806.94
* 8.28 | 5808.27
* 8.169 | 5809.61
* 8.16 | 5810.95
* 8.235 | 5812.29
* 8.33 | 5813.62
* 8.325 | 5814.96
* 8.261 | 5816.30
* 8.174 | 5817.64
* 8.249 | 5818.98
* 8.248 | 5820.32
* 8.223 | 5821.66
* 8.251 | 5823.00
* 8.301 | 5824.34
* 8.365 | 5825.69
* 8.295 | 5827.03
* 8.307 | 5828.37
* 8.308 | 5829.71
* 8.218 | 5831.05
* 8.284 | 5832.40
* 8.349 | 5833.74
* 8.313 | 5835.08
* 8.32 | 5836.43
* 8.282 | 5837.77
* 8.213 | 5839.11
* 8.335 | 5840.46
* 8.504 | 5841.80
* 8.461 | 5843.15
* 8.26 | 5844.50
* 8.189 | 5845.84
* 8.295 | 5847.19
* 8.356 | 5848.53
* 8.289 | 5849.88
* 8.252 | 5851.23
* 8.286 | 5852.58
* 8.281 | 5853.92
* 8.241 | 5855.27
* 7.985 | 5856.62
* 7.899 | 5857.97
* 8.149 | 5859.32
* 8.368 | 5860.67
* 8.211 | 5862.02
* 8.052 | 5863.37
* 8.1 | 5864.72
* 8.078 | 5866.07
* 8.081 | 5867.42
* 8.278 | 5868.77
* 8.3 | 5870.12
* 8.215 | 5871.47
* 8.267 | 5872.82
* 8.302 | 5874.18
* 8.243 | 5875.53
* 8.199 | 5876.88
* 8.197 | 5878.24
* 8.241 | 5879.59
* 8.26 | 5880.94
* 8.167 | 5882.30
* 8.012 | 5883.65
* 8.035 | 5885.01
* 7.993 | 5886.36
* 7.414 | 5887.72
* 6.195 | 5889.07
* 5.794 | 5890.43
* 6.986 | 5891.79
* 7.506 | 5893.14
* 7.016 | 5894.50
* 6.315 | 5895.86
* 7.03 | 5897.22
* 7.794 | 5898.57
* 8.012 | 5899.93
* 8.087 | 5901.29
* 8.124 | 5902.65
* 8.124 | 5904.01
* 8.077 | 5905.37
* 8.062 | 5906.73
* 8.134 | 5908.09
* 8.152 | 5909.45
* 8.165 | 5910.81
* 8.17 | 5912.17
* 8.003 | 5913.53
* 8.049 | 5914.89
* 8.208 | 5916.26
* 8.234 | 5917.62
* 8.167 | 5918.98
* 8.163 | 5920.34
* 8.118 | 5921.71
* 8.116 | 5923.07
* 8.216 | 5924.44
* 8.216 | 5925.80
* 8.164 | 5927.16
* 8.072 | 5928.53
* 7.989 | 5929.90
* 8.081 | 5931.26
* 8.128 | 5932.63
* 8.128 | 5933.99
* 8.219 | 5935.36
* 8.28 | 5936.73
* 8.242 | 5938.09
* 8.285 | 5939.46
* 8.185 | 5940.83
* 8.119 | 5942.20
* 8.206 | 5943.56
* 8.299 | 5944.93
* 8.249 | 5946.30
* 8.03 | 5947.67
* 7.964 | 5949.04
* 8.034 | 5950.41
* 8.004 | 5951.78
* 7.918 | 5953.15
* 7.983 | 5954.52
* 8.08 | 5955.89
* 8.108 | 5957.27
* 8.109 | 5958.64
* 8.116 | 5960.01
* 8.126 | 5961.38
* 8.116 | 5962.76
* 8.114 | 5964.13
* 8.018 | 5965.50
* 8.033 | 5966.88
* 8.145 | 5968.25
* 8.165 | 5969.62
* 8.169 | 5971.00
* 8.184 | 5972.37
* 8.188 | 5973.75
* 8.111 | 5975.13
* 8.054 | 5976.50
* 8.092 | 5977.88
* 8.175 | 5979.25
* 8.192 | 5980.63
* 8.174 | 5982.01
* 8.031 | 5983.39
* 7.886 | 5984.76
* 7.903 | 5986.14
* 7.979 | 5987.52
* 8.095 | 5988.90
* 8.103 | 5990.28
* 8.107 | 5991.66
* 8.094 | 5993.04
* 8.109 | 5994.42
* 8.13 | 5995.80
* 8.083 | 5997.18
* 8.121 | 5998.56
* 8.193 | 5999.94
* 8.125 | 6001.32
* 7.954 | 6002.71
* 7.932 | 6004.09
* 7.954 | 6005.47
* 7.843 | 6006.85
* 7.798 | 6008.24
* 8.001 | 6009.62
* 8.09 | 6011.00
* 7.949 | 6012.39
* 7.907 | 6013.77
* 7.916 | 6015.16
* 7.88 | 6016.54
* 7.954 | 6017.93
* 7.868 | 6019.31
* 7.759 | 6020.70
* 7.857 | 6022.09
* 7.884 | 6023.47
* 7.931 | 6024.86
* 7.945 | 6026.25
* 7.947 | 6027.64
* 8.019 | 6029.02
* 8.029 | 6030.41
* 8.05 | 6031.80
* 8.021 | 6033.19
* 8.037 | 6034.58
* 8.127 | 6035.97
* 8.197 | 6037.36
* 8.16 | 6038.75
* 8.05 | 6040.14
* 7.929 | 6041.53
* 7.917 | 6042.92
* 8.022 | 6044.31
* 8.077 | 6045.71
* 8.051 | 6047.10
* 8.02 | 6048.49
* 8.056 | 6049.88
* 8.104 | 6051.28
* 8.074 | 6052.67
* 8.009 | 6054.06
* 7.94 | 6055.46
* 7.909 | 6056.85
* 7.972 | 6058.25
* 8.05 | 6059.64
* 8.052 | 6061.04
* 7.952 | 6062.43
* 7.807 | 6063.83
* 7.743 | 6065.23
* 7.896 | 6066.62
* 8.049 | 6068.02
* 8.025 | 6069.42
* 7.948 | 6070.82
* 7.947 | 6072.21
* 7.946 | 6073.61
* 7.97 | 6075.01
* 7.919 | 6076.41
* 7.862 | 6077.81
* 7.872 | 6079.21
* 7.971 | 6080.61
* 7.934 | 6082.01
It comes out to 7.99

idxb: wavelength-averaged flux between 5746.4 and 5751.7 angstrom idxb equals 8.22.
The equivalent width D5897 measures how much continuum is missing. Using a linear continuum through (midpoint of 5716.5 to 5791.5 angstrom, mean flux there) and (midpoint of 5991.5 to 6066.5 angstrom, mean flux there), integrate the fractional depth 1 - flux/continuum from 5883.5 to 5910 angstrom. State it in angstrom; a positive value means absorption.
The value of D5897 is 1.9 angstrom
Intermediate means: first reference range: 8.24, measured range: 7.53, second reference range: 7.99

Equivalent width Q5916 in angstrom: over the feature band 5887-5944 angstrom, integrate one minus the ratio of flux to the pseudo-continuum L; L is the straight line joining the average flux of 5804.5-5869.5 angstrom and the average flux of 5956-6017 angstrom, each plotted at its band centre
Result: 1.92 angstrom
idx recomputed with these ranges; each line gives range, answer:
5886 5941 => 7.86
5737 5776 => 8.25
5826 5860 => 8.27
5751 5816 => 8.25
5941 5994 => 8.09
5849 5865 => 8.18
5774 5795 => 8.17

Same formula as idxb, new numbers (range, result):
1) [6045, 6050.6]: 8.04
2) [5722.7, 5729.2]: 8.34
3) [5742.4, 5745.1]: 8.3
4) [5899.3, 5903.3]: 8.07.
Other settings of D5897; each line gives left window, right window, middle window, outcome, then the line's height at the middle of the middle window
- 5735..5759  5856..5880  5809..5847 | -0.4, 8.19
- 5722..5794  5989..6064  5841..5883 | -0.4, 8.15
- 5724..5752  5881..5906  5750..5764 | 0.0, 8.19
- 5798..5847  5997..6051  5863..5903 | 2.2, 8.21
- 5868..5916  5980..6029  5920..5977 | -1.5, 7.91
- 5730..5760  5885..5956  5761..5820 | -0.8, 8.15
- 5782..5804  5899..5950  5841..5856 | -0.2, 8.21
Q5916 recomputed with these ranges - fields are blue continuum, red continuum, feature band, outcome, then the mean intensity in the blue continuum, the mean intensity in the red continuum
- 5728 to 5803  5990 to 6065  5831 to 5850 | -0.3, 8.25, 8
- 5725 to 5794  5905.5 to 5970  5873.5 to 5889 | 0.3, 8.23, 8.13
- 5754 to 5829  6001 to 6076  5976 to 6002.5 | -0.2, 8.26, 7.97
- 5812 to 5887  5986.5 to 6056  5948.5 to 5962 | 0.1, 8.24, 8.01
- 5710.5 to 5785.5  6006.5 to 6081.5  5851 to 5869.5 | -0.1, 8.23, 7.97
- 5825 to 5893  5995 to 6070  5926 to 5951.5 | -0.3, 8.09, 7.99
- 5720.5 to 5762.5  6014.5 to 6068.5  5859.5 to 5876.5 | -0.1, 8.26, 7.98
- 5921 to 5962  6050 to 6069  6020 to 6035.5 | 0.1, 8.13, 7.97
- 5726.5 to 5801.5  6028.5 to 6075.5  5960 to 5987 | -0.1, 8.25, 8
